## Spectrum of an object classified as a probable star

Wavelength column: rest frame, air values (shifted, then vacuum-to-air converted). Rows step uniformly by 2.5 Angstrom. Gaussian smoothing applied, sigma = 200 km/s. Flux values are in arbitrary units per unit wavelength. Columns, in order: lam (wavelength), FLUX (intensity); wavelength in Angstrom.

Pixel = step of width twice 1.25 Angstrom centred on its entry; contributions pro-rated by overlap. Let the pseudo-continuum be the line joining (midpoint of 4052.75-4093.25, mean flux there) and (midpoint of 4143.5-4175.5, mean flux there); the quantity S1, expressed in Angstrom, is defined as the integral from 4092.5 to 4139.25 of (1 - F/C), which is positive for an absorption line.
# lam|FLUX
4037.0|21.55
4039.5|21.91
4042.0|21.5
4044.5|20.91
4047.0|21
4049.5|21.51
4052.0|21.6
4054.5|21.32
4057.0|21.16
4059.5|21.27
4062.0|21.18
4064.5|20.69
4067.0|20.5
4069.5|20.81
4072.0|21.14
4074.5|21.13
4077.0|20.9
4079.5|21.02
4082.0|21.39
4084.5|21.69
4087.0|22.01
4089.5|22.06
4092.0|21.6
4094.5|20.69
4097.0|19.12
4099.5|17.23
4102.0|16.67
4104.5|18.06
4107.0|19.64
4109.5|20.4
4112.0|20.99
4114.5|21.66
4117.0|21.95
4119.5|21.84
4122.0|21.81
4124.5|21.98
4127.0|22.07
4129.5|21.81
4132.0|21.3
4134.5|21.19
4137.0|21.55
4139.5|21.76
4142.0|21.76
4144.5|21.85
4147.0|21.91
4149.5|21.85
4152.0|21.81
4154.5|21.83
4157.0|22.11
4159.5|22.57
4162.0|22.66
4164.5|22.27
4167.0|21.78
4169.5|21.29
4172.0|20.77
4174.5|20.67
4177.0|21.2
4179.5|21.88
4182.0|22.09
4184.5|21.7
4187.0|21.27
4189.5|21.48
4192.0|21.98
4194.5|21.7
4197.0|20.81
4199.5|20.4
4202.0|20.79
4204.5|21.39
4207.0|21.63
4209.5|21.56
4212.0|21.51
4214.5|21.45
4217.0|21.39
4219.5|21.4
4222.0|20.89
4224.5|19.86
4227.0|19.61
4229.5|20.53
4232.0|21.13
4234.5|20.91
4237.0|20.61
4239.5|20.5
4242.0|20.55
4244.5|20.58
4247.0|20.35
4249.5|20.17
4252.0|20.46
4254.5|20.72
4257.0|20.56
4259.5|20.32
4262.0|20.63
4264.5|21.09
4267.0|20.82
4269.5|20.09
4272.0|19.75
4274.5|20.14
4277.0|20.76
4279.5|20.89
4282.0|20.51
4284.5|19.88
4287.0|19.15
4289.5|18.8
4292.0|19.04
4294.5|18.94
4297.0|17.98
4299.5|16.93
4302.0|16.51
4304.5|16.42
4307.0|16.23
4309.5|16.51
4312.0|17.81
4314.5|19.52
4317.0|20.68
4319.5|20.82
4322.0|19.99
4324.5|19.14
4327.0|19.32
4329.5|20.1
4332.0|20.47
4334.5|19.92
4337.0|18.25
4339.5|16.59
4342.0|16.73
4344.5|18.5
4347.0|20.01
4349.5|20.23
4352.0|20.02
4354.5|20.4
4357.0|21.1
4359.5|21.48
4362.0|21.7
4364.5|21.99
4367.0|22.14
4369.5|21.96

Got 2.02 Angstrom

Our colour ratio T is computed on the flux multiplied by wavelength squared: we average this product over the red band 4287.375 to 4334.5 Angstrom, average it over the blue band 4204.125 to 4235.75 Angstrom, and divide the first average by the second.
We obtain 0.9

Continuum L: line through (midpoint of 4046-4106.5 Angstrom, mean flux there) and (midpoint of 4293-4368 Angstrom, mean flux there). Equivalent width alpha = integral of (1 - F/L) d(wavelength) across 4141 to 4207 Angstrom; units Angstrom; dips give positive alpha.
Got -5.0 Angstrom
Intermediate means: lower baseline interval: 20.6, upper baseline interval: 19.2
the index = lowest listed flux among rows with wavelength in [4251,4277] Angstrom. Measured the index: 19.75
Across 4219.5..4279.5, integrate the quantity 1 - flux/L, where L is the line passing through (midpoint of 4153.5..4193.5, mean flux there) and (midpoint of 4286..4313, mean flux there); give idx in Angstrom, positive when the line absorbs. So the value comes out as -3.9 Angstrom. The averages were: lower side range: 21.7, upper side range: 17.7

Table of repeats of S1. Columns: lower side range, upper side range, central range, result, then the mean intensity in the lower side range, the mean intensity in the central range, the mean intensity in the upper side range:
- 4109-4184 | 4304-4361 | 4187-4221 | -0.7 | 21.7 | 21.3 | 19.2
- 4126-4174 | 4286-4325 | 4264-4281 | -1.2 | 21.8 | 20.5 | 18.4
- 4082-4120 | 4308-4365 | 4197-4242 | -2.1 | 20.4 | 20.9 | 19.6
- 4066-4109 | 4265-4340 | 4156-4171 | -1.7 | 20.3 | 22.1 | 19.1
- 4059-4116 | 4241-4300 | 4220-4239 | -0.4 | 20.5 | 20.5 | 20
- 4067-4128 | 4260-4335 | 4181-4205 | -1.6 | 20.7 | 21.4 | 19.3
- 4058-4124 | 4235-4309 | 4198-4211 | -0.7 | 20.7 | 21.2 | 19.6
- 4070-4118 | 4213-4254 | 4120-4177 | -3.3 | 20.5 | 21.7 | 20.7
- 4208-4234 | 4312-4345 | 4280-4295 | 0.3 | 20.9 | 19.5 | 19.2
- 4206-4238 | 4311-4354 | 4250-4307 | 1.8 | 21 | 19.5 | 19.3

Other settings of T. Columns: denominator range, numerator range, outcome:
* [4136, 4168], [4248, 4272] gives 0.98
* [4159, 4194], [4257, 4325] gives 0.94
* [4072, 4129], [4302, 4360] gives 1.02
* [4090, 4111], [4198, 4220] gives 1.16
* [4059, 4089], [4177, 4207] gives 1.07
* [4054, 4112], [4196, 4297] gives 1.08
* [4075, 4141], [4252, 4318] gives 1.00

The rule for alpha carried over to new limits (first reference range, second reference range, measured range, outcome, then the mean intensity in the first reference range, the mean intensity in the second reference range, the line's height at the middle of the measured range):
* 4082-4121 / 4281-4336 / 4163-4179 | -1.2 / 20.4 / 18.8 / 19.9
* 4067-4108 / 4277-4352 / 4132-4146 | -1.1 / 20.3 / 18.9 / 20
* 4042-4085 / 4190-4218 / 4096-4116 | 1.8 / 21.1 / 21.3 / 21.2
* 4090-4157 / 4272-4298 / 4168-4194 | -1.2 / 21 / 19.6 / 20.5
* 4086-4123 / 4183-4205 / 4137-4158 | -1.0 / 20.4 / 21.3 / 20.8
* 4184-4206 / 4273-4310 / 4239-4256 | -0.6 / 21.3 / 18.6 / 19.8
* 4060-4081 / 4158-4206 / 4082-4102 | 0.6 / 20.9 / 21.5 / 21.1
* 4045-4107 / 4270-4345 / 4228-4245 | -1.1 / 20.6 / 18.9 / 19.4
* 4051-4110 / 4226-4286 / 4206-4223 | -0.8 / 20.6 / 20.5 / 20.5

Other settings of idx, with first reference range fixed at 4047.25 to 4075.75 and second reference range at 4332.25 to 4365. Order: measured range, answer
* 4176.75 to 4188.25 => -0.6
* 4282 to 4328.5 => 3.1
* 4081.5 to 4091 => -0.4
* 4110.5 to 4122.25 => -0.4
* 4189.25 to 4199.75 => -0.4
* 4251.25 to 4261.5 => -0.2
